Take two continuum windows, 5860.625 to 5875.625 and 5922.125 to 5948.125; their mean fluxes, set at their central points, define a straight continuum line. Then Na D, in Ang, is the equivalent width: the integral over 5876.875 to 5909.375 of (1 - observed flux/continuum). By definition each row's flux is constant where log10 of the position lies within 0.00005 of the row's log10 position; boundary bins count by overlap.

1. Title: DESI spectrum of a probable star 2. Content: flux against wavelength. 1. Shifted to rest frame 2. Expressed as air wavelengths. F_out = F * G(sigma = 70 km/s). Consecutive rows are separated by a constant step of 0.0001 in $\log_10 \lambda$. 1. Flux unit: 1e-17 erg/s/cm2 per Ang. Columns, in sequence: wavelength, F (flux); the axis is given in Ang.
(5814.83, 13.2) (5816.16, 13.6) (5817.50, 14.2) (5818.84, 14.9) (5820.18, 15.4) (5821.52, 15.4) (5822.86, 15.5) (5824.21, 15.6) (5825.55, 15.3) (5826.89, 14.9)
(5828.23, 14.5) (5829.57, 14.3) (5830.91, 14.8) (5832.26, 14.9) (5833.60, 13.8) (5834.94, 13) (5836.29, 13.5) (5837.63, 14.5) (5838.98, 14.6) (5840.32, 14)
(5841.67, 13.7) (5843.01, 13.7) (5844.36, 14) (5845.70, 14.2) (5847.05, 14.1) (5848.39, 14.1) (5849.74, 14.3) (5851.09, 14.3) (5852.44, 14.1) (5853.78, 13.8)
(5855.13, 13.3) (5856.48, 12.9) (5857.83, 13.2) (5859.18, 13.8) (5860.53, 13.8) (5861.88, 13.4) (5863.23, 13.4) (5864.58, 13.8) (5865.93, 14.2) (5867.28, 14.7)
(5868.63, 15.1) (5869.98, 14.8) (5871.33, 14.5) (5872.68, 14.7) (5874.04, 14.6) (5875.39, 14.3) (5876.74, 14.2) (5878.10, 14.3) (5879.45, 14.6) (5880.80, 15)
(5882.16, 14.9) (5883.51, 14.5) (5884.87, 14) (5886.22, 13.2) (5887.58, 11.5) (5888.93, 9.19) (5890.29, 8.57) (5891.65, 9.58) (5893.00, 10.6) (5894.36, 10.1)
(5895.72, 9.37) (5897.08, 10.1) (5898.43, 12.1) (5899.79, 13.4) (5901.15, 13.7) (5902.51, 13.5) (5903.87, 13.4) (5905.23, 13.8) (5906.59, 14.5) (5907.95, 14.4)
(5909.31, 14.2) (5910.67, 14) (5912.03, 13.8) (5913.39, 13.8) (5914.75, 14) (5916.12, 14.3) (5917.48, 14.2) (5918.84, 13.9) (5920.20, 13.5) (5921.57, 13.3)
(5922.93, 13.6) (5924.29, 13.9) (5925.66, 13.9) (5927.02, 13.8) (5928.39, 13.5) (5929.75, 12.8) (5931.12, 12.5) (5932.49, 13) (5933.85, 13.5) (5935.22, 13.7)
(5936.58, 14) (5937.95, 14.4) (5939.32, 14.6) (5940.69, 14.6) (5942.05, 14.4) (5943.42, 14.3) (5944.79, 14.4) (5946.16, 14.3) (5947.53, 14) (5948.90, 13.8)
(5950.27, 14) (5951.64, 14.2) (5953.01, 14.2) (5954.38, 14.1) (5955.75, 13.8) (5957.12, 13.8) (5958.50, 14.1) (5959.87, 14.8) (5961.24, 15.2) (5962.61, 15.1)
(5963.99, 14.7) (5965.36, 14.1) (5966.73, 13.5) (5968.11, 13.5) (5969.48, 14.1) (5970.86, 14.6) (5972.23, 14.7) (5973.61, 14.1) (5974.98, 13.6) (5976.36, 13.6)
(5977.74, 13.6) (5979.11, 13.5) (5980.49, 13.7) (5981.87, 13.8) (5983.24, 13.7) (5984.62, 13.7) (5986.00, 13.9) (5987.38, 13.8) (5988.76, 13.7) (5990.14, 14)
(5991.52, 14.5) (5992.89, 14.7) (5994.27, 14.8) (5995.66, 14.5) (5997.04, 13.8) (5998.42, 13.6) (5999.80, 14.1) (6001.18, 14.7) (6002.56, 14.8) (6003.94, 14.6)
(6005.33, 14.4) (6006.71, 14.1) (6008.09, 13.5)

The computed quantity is 3.5 Ang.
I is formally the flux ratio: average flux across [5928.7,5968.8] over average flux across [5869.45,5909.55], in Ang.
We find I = 1.08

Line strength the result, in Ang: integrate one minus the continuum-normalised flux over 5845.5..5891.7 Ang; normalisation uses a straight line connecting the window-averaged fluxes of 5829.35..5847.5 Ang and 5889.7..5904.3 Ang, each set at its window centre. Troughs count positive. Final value -3.80 Ang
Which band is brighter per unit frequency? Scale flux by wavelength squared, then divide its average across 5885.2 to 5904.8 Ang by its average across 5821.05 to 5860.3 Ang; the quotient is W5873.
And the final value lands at 0.8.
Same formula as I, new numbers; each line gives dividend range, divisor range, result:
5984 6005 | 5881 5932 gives 1.10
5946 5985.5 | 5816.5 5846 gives 0.97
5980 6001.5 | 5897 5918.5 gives 1.03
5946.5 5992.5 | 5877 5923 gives 1.08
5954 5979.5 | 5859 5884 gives 0.98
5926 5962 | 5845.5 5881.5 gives 0.99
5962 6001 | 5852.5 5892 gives 1.04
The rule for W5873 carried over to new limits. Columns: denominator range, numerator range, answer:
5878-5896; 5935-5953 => 1.20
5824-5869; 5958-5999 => 1.05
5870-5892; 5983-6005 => 1.11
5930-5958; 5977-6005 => 1.02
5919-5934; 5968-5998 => 1.06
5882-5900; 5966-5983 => 1.25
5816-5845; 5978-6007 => 1.03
